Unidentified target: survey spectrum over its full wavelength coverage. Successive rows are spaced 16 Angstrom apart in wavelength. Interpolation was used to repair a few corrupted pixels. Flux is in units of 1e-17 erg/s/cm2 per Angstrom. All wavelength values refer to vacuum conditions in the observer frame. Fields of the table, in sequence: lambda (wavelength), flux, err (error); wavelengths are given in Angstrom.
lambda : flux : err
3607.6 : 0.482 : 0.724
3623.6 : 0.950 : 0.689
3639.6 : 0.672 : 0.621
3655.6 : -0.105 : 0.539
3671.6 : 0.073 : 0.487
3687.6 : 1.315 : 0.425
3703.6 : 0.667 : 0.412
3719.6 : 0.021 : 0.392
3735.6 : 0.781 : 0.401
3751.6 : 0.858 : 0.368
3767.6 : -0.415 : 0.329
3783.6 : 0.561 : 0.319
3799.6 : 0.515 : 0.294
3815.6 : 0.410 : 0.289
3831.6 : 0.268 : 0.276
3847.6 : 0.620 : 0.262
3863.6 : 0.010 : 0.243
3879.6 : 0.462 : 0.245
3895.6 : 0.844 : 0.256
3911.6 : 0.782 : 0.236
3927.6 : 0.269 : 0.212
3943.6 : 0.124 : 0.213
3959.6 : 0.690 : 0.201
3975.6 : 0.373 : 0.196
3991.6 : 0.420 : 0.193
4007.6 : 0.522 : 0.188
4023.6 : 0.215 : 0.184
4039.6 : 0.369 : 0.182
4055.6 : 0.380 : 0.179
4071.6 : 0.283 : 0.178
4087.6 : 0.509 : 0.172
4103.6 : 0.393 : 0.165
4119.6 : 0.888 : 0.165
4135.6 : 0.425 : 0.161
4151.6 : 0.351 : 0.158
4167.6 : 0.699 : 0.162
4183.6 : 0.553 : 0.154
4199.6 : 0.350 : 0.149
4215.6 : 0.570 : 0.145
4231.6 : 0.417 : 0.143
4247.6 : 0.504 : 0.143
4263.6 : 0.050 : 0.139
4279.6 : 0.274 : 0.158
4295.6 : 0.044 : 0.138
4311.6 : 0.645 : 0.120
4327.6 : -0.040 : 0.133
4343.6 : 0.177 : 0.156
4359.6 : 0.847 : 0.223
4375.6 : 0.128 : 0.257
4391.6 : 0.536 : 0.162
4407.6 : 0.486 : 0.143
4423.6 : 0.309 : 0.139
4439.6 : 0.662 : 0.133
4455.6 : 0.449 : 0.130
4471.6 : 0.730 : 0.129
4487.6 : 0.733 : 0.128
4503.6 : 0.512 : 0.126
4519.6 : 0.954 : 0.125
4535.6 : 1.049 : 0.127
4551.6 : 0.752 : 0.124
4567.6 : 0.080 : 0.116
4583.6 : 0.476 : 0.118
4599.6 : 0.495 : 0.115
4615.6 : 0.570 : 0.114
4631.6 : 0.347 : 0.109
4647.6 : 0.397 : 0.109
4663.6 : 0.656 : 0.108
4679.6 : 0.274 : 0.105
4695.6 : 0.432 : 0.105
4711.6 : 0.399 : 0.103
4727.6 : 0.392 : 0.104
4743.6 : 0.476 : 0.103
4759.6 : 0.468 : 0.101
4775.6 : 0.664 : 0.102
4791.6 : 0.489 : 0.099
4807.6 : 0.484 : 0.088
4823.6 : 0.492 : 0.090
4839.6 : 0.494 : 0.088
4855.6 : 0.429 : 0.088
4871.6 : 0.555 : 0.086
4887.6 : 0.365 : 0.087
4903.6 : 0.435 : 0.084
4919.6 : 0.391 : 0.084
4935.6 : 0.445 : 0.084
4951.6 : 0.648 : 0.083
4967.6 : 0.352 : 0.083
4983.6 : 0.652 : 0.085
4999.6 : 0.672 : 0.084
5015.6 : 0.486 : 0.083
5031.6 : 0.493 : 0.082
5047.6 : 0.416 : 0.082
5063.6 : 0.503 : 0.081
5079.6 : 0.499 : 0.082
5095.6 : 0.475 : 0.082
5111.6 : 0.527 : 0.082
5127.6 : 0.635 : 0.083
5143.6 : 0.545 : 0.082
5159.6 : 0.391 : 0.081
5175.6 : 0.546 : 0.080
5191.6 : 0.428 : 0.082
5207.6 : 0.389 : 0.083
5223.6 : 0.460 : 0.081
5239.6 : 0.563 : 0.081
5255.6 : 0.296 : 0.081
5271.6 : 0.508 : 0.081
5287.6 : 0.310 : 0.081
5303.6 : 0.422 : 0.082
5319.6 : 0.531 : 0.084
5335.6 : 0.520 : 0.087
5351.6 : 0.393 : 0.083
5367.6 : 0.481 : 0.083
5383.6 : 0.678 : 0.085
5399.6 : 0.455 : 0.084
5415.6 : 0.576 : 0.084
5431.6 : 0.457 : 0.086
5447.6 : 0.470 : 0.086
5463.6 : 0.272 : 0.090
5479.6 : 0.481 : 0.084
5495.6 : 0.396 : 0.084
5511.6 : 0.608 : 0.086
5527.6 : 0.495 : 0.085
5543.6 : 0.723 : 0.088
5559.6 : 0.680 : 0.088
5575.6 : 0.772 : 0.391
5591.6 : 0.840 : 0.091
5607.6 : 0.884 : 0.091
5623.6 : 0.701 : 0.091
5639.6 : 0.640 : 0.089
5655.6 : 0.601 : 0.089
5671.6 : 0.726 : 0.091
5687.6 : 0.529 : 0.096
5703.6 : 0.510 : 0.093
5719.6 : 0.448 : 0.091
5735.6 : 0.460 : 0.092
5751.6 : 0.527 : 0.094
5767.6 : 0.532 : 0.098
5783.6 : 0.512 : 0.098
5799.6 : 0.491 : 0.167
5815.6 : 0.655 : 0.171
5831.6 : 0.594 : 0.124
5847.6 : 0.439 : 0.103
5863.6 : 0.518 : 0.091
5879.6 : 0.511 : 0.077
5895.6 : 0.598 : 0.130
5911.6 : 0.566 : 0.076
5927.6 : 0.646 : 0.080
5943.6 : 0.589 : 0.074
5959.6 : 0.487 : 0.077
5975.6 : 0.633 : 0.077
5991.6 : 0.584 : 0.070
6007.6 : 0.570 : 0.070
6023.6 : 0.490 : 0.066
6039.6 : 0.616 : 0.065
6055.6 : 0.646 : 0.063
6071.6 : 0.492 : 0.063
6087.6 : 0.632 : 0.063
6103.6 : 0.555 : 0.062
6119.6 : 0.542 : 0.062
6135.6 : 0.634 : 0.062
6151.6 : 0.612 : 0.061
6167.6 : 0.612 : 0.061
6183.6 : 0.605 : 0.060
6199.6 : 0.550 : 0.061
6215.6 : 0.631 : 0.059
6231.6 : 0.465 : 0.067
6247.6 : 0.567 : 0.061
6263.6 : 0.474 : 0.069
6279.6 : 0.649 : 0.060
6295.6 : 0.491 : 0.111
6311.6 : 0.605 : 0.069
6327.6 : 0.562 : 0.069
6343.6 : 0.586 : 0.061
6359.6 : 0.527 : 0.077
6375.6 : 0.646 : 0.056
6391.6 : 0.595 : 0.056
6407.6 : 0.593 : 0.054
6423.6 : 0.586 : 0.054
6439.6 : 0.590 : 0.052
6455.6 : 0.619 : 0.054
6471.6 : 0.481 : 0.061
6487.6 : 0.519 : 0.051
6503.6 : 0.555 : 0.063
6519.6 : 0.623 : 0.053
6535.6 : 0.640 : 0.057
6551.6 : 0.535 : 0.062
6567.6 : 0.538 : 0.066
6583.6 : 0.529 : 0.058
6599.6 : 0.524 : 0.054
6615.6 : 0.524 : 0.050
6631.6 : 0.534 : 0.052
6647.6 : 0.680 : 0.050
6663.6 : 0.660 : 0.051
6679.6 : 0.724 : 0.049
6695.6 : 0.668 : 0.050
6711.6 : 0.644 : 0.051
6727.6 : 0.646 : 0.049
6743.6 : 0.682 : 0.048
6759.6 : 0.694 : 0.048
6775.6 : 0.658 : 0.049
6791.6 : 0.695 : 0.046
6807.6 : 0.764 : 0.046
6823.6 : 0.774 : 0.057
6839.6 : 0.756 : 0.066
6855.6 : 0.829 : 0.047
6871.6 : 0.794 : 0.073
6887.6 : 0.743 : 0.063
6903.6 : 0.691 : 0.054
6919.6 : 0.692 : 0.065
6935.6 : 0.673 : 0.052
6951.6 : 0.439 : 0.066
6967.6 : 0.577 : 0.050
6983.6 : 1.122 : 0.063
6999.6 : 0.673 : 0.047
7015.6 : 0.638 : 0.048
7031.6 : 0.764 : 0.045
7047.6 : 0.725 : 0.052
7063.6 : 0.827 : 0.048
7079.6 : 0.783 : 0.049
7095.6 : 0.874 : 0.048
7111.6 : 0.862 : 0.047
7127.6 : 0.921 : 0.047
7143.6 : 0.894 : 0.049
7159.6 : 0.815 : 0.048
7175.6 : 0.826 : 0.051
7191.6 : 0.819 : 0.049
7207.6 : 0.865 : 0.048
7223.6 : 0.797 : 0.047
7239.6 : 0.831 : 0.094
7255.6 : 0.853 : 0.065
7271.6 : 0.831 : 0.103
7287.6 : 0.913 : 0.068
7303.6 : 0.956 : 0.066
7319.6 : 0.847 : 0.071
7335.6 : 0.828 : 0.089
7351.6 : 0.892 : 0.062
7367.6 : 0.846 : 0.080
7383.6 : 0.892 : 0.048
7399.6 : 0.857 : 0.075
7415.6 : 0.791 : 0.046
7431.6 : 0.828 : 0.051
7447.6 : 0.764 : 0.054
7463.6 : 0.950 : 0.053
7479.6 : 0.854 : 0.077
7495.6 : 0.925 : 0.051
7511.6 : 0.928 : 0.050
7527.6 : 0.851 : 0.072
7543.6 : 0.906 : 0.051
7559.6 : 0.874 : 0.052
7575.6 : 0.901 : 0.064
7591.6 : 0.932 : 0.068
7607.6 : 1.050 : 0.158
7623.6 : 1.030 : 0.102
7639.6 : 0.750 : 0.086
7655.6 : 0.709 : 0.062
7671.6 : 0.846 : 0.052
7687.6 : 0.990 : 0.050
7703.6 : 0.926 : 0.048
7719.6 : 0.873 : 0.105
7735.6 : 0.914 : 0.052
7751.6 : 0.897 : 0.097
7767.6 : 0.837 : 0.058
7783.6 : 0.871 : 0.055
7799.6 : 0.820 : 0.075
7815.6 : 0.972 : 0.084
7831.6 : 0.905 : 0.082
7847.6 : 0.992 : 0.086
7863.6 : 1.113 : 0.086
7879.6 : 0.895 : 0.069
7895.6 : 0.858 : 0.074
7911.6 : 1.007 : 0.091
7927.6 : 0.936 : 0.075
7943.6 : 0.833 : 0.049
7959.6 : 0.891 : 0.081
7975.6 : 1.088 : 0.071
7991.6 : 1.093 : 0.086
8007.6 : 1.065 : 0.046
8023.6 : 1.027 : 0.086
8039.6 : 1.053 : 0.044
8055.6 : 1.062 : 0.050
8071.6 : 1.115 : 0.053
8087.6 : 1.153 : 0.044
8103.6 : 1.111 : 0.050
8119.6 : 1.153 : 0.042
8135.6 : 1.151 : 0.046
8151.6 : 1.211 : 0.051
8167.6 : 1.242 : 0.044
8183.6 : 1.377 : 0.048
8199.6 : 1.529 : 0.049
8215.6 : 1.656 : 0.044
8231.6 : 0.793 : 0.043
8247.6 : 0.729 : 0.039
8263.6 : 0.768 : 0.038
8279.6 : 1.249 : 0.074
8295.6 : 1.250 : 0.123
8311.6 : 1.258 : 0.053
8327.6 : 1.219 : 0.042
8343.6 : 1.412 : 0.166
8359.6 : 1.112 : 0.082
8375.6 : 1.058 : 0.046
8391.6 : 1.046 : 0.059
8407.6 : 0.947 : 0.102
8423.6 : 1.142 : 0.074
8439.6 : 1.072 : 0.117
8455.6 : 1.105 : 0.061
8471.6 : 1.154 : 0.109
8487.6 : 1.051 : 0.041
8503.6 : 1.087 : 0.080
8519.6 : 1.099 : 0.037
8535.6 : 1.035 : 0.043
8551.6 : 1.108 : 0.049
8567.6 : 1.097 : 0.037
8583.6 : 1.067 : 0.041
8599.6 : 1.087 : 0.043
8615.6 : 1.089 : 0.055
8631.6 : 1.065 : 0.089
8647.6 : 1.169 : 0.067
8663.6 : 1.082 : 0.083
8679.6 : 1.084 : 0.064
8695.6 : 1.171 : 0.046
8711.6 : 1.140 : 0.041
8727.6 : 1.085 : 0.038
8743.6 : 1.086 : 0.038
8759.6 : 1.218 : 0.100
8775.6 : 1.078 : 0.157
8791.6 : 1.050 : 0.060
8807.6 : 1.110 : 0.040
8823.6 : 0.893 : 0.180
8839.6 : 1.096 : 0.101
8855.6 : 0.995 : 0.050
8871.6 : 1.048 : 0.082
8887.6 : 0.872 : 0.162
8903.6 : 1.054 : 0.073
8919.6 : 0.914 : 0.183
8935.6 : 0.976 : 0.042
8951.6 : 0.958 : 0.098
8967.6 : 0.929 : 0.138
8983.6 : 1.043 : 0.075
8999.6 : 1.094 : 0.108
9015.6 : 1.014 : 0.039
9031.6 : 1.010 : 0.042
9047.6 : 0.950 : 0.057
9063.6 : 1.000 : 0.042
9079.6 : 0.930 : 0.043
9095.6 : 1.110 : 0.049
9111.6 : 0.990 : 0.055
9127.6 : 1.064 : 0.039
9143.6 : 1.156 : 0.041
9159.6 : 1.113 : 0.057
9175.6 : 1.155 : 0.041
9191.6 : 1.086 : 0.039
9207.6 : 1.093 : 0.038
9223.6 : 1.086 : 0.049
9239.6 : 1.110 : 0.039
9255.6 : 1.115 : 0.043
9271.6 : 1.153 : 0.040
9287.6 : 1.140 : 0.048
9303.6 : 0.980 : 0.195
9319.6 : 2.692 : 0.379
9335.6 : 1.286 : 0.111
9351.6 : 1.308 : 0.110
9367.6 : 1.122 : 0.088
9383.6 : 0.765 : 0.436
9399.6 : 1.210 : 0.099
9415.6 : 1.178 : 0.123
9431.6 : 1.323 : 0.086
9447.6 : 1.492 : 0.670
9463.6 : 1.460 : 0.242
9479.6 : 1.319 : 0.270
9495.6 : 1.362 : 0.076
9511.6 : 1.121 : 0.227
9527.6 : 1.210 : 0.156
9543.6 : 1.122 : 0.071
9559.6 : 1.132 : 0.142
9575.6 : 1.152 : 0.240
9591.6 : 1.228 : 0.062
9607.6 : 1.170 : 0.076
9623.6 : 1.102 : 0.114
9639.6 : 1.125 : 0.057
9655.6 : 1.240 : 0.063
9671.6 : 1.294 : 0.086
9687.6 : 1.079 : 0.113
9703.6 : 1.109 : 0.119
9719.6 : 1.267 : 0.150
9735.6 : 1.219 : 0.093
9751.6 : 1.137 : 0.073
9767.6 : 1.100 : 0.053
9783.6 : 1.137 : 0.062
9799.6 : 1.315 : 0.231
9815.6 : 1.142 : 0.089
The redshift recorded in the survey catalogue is 0.639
